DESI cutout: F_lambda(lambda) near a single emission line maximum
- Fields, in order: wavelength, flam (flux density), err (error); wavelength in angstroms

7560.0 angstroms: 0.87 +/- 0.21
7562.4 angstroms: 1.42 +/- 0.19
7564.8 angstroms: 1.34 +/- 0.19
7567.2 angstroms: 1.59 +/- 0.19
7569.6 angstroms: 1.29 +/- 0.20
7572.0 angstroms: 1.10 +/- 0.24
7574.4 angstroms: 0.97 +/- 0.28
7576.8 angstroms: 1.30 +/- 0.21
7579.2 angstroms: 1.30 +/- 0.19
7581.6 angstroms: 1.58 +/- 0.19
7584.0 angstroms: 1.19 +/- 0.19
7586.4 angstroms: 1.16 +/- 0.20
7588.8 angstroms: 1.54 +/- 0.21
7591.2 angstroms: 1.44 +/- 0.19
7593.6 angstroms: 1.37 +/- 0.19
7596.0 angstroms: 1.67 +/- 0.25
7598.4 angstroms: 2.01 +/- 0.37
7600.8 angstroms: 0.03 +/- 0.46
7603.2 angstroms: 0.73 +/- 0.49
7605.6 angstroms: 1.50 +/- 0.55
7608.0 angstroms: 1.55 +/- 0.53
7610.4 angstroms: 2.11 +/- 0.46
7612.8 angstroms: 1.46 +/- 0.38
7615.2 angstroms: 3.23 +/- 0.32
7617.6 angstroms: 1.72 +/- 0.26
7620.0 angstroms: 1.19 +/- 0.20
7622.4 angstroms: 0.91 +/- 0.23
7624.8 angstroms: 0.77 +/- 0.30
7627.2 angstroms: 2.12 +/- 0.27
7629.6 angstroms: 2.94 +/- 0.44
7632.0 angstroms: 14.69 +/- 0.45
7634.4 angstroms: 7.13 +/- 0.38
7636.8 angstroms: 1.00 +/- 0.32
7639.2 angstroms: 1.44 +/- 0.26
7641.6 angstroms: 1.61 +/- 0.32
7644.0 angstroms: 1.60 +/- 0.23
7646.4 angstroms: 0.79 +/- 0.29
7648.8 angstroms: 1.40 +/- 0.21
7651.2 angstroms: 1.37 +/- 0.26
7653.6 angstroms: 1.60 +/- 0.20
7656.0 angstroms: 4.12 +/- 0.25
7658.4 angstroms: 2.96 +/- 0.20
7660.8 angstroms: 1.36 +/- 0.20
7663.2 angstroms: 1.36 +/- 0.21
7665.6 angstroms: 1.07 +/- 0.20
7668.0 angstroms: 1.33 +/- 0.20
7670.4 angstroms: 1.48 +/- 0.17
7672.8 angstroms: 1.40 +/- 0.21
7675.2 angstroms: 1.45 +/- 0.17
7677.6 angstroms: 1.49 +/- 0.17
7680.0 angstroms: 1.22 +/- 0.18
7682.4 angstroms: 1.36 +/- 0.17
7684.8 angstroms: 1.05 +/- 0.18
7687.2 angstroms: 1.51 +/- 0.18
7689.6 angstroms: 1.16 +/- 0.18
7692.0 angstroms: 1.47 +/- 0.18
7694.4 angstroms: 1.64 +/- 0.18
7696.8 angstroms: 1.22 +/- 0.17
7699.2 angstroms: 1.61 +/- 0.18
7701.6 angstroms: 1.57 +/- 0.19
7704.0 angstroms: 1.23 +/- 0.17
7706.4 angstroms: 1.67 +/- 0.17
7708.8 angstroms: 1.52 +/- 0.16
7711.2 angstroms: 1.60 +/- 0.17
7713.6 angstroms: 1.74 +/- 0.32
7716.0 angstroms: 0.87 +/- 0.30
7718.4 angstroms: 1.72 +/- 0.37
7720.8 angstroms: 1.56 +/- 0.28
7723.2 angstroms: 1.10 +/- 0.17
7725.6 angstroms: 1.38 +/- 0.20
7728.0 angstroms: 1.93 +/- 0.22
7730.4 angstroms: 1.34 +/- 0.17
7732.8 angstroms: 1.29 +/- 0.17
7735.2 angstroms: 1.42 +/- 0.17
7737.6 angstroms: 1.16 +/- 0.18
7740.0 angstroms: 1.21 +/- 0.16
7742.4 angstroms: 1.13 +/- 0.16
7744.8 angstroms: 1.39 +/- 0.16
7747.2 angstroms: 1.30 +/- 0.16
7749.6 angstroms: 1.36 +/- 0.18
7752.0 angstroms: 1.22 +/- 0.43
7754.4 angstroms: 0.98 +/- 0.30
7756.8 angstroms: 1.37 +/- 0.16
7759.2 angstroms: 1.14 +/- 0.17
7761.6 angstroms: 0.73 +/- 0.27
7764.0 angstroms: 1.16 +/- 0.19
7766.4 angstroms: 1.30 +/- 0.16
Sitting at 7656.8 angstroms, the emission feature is [N II] 6583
